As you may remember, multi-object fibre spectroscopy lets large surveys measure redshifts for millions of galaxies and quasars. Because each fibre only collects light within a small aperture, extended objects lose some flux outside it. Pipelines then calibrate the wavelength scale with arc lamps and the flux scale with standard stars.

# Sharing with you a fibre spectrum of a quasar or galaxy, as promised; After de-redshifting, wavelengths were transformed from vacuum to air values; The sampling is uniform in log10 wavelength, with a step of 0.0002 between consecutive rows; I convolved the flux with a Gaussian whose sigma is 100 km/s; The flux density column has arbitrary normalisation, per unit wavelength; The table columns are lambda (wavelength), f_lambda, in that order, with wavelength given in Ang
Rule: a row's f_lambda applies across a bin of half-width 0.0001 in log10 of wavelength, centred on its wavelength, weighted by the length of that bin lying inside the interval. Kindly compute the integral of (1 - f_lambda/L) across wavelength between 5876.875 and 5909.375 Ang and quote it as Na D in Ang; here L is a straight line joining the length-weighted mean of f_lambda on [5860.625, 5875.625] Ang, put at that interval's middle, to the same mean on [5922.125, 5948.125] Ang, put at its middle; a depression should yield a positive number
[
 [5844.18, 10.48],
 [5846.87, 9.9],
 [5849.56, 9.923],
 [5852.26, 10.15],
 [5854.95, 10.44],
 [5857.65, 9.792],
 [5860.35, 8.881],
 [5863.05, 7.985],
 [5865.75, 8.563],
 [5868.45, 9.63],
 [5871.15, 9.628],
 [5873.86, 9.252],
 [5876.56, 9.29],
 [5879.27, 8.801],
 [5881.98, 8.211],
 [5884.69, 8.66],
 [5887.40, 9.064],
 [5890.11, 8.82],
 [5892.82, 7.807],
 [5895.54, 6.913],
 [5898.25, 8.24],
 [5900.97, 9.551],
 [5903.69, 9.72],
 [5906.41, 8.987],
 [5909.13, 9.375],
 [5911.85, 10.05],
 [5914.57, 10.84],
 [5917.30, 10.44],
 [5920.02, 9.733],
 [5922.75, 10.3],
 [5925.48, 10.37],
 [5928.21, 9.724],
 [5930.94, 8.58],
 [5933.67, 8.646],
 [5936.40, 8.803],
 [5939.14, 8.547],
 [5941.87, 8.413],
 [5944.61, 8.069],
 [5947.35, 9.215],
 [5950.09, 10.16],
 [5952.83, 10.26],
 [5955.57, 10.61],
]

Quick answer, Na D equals 1.2 Ang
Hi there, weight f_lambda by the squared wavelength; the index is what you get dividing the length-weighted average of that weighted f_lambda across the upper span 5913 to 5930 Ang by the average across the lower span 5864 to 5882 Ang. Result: 1.1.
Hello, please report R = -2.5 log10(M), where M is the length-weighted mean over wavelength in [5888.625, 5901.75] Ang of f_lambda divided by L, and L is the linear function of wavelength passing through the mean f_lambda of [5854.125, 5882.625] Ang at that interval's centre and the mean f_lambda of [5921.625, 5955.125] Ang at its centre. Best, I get 0.12 mag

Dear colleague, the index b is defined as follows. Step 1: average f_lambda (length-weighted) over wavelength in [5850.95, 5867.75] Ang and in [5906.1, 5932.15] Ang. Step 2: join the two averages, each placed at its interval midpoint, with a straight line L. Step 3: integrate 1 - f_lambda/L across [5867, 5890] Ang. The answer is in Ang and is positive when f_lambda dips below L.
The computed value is 1.1 Ang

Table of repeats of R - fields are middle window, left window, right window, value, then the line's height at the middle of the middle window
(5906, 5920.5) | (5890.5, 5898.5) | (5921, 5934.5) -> -0.141 mag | 8.76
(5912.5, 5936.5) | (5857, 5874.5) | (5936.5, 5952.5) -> -0.091 mag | 8.99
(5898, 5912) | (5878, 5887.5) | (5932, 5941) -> -0.085 mag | 8.64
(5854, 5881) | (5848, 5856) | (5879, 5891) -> 0.032 mag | 9.47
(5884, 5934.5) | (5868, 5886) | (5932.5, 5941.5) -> -0.054 mag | 8.82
